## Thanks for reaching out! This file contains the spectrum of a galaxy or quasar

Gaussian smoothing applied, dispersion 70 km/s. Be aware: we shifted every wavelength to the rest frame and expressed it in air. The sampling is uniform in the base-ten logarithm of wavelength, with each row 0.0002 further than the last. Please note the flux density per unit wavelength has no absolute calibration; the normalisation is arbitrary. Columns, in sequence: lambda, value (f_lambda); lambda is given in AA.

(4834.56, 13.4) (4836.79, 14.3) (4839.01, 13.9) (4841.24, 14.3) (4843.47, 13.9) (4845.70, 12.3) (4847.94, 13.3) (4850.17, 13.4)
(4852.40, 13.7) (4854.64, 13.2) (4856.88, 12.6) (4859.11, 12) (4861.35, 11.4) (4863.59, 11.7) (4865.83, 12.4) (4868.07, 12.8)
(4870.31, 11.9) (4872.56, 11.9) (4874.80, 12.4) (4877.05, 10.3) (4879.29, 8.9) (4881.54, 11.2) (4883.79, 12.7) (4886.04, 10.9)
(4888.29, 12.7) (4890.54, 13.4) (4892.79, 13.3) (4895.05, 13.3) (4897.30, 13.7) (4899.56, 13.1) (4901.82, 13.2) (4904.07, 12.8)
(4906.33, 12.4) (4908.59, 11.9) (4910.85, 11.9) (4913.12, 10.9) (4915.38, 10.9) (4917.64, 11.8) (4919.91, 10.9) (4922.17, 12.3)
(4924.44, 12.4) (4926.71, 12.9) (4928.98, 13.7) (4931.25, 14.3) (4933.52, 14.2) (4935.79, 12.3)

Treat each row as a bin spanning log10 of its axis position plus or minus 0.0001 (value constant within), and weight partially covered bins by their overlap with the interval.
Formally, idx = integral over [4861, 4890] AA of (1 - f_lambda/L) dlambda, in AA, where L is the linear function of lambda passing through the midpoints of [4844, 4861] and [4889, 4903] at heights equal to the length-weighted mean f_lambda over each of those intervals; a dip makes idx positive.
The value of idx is 3.19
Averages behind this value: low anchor 12.9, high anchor 13.3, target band 11.7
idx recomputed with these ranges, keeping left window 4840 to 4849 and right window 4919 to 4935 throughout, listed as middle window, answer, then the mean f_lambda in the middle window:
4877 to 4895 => 1.8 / 11.9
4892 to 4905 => -0.1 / 13.2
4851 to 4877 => 2.0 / 12.3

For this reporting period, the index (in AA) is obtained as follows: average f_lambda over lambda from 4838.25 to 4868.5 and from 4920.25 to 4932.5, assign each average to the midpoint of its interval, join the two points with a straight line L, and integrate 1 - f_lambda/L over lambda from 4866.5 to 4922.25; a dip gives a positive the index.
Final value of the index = 3.9 AA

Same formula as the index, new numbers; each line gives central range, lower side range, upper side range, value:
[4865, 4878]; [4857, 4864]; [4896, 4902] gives 0.3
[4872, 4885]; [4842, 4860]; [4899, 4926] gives 1.5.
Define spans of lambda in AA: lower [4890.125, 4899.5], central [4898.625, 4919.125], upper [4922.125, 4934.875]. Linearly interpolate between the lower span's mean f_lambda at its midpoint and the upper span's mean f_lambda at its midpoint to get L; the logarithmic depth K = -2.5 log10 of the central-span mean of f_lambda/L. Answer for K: 0.11 mag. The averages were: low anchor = 13.4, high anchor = 13.4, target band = 12.1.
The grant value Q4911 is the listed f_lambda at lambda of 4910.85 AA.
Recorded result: 11.9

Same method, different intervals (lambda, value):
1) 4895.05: 13.3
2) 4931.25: 14.3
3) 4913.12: 10.9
